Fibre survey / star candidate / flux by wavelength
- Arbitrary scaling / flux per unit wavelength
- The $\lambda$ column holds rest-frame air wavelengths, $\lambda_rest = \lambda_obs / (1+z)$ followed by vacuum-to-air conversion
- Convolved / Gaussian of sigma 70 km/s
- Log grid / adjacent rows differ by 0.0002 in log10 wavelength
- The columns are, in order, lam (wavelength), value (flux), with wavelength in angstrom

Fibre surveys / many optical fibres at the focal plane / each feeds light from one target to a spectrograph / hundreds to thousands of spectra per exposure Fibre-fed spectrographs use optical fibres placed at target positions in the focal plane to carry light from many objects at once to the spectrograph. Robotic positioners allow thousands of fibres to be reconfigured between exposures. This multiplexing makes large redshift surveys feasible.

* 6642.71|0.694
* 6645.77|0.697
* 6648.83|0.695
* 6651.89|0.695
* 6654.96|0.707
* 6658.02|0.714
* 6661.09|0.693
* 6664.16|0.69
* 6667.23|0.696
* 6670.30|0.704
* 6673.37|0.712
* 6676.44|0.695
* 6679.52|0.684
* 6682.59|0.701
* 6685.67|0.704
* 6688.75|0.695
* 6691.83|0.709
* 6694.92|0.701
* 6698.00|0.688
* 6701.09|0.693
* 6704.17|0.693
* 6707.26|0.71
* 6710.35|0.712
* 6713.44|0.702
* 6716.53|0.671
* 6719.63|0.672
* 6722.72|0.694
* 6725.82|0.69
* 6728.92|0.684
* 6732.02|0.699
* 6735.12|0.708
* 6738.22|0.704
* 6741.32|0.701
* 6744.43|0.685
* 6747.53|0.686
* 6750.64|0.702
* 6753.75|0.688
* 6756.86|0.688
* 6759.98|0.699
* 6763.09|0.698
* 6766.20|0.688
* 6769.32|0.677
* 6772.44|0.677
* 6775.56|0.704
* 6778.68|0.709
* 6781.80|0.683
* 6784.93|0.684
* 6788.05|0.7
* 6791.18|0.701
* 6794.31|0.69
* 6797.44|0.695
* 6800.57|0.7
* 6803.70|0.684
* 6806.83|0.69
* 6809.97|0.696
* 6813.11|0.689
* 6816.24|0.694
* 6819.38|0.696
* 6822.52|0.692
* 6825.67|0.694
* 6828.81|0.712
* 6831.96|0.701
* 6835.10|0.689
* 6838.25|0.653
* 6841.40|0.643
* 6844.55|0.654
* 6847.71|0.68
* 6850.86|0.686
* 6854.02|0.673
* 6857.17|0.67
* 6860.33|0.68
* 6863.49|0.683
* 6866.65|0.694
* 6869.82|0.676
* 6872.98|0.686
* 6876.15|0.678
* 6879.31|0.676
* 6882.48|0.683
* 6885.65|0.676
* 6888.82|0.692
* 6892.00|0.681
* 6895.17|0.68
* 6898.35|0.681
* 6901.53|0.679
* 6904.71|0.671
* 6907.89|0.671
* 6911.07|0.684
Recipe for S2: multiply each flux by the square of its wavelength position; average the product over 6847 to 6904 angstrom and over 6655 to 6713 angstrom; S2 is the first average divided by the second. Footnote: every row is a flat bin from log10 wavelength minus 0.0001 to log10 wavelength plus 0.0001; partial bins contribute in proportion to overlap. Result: 1.0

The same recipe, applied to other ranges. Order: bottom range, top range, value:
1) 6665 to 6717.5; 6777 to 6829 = 1.03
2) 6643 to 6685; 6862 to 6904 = 1.04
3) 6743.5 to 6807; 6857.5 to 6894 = 1.01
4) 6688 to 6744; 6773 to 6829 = 1.02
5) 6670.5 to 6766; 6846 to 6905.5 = 1.02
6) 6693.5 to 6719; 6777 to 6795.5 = 1.02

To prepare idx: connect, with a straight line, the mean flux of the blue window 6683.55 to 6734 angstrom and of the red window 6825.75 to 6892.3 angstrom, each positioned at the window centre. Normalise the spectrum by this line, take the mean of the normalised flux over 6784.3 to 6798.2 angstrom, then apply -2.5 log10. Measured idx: -0.013 mag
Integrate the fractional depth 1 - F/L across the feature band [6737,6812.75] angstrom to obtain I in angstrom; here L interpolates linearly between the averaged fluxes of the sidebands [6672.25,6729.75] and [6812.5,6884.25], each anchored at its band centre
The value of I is -0.5 angstrom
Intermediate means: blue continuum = 0.695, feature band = 0.693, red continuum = 0.682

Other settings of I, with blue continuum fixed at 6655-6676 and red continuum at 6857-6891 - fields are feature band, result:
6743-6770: 0.1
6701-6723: 0.1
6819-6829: -0.2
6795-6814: -0.1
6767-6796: 0.0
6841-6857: 0.3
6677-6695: 0.0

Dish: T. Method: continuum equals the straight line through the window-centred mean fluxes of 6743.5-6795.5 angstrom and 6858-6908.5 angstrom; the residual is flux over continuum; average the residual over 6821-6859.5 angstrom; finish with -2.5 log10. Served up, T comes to 0.01 mag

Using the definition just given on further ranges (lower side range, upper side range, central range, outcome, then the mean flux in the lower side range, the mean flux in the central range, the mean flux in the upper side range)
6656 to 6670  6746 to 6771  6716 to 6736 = 0.01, 0.699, 0.688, 0.691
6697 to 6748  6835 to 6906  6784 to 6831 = -0.02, 0.694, 0.695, 0.676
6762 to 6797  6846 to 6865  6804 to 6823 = -0.01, 0.692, 0.692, 0.678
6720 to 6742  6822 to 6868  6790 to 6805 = -0.01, 0.696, 0.694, 0.68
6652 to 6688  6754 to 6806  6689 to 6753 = 0.00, 0.7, 0.695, 0.692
